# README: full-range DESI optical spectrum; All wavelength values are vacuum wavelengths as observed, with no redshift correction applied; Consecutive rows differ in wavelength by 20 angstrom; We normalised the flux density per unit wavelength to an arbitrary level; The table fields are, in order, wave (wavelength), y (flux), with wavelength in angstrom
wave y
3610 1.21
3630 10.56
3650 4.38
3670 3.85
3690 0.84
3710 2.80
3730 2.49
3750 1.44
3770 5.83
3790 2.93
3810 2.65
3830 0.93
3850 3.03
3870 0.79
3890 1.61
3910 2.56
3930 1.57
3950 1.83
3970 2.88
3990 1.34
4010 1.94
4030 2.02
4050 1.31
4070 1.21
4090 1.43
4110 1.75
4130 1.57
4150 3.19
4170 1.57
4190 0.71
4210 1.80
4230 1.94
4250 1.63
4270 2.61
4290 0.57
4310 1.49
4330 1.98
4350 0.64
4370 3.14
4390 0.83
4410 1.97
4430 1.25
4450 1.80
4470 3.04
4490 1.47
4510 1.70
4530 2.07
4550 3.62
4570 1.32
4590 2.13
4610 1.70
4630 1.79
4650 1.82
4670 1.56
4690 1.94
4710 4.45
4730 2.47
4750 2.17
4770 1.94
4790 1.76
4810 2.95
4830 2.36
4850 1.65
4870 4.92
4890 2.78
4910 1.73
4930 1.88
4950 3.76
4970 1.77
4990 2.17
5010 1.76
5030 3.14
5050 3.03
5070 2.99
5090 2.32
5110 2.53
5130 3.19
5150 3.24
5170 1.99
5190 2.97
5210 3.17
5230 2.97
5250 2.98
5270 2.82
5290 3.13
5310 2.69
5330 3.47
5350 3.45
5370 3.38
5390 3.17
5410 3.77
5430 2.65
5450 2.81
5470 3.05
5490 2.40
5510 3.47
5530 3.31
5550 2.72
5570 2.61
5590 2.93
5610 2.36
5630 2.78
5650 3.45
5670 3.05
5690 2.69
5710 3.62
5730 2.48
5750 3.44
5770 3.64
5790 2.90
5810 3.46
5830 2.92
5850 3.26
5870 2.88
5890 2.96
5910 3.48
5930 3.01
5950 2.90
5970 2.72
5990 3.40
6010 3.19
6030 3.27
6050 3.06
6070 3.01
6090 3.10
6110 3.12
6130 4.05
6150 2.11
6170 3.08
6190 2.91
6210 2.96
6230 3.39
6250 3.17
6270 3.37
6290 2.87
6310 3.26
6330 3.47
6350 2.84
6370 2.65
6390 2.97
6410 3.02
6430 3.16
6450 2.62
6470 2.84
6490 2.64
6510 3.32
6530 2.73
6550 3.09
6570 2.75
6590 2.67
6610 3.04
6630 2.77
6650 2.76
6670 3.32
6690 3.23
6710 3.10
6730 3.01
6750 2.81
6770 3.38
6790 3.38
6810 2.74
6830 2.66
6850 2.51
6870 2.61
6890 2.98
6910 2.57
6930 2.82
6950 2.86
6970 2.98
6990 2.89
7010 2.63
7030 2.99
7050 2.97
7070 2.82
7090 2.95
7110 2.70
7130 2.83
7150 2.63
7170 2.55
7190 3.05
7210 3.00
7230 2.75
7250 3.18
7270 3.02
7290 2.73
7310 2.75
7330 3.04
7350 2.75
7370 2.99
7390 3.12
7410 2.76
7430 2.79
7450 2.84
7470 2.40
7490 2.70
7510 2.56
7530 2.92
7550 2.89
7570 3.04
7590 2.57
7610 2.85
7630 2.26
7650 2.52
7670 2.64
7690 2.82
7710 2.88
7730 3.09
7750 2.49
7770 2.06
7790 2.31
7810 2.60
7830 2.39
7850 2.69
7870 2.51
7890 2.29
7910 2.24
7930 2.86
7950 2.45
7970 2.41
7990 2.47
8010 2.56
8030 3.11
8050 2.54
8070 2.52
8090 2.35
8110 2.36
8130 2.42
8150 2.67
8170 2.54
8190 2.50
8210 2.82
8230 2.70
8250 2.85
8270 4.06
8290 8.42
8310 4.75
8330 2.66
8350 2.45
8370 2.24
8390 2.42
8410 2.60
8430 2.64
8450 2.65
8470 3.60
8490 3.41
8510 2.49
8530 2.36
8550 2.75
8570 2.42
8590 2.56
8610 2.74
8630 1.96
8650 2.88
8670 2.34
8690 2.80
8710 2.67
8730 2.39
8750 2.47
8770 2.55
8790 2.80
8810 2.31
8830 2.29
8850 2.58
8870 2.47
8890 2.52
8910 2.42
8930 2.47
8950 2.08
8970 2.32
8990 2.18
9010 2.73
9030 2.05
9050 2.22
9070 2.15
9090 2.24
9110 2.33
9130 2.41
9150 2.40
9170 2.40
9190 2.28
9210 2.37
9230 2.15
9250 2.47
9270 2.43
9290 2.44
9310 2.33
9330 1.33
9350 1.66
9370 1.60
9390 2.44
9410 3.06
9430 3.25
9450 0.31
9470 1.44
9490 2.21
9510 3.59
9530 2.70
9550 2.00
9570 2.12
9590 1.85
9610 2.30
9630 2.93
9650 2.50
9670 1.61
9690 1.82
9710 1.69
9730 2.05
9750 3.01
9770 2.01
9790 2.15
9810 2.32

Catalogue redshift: 0.26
